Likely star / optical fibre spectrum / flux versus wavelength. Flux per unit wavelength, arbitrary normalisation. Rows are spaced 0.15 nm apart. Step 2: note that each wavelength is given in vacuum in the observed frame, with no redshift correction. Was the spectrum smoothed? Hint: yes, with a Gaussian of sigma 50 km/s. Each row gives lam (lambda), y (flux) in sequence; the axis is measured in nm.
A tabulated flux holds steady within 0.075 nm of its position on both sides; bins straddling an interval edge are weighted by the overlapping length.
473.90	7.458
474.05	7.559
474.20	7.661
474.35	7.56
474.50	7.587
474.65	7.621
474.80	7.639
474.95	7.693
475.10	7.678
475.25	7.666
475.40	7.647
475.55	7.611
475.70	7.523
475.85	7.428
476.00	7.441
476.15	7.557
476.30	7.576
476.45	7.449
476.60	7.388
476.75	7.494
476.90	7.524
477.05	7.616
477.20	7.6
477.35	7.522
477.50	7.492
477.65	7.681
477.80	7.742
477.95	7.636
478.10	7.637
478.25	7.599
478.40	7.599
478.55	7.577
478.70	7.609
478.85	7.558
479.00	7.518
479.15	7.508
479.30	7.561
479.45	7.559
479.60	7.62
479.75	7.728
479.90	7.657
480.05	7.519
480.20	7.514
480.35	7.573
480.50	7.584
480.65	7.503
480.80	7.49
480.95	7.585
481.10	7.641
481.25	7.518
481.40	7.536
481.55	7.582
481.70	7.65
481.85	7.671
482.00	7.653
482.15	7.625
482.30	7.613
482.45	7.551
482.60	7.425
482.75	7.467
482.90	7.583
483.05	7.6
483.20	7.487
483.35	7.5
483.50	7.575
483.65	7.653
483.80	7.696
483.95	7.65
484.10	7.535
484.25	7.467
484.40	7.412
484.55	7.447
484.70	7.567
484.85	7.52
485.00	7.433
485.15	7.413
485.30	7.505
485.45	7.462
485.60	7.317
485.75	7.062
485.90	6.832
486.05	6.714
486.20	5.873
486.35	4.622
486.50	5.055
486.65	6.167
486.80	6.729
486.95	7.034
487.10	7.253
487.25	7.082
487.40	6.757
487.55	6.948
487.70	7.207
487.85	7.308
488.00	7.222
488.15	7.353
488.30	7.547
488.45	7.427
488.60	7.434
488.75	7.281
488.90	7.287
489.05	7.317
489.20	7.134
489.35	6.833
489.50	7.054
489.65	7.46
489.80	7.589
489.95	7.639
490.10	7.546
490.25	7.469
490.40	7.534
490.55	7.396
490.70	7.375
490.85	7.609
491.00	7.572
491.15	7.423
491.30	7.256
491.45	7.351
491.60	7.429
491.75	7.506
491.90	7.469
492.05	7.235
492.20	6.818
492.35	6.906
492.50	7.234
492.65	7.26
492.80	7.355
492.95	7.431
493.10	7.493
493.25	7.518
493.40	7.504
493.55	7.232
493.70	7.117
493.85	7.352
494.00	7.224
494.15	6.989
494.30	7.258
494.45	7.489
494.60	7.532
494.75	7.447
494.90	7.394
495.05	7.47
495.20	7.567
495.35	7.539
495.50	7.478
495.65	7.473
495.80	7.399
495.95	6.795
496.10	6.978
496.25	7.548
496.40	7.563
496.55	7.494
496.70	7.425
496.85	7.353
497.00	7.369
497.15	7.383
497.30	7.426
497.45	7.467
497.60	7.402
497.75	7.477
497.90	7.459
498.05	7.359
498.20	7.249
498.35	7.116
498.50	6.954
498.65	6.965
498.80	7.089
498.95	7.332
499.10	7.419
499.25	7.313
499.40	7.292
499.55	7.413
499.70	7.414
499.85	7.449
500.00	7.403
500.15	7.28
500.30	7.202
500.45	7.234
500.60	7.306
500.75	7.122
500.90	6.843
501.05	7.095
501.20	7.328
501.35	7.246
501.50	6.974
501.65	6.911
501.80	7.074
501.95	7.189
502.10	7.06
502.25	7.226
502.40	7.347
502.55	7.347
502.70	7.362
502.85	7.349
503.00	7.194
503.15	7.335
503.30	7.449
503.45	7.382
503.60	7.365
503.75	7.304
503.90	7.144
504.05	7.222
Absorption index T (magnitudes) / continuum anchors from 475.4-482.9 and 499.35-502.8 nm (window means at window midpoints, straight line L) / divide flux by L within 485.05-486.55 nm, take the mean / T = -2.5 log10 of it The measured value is 0.13 mag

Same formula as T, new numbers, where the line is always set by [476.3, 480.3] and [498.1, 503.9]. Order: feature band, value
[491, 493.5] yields 0.01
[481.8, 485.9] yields 0.00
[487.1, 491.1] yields 0.01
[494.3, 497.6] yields -0.01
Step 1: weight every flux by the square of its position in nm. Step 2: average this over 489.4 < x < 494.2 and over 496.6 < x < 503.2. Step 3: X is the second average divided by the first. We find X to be 1.0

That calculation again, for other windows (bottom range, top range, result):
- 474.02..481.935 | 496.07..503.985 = 1.05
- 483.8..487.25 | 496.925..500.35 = 1.11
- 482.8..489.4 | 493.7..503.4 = 1.07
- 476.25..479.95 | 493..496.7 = 1.04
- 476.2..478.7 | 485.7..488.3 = 0.92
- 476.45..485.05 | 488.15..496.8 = 1.02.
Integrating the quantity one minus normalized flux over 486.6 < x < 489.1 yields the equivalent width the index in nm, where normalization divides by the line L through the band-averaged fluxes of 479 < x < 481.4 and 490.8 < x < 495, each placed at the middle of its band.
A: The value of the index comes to 0.09 nm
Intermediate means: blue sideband 7.57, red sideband 7.33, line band 7.15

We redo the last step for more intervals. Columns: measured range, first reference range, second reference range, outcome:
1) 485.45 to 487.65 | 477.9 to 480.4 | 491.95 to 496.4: 0.26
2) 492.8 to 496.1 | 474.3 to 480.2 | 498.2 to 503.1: -0.02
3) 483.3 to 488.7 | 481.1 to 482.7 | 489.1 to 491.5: 0.28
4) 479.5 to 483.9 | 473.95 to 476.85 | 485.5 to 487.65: -0.37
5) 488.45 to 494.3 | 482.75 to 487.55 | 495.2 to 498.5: -0.07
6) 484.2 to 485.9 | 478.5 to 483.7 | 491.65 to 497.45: 0.03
